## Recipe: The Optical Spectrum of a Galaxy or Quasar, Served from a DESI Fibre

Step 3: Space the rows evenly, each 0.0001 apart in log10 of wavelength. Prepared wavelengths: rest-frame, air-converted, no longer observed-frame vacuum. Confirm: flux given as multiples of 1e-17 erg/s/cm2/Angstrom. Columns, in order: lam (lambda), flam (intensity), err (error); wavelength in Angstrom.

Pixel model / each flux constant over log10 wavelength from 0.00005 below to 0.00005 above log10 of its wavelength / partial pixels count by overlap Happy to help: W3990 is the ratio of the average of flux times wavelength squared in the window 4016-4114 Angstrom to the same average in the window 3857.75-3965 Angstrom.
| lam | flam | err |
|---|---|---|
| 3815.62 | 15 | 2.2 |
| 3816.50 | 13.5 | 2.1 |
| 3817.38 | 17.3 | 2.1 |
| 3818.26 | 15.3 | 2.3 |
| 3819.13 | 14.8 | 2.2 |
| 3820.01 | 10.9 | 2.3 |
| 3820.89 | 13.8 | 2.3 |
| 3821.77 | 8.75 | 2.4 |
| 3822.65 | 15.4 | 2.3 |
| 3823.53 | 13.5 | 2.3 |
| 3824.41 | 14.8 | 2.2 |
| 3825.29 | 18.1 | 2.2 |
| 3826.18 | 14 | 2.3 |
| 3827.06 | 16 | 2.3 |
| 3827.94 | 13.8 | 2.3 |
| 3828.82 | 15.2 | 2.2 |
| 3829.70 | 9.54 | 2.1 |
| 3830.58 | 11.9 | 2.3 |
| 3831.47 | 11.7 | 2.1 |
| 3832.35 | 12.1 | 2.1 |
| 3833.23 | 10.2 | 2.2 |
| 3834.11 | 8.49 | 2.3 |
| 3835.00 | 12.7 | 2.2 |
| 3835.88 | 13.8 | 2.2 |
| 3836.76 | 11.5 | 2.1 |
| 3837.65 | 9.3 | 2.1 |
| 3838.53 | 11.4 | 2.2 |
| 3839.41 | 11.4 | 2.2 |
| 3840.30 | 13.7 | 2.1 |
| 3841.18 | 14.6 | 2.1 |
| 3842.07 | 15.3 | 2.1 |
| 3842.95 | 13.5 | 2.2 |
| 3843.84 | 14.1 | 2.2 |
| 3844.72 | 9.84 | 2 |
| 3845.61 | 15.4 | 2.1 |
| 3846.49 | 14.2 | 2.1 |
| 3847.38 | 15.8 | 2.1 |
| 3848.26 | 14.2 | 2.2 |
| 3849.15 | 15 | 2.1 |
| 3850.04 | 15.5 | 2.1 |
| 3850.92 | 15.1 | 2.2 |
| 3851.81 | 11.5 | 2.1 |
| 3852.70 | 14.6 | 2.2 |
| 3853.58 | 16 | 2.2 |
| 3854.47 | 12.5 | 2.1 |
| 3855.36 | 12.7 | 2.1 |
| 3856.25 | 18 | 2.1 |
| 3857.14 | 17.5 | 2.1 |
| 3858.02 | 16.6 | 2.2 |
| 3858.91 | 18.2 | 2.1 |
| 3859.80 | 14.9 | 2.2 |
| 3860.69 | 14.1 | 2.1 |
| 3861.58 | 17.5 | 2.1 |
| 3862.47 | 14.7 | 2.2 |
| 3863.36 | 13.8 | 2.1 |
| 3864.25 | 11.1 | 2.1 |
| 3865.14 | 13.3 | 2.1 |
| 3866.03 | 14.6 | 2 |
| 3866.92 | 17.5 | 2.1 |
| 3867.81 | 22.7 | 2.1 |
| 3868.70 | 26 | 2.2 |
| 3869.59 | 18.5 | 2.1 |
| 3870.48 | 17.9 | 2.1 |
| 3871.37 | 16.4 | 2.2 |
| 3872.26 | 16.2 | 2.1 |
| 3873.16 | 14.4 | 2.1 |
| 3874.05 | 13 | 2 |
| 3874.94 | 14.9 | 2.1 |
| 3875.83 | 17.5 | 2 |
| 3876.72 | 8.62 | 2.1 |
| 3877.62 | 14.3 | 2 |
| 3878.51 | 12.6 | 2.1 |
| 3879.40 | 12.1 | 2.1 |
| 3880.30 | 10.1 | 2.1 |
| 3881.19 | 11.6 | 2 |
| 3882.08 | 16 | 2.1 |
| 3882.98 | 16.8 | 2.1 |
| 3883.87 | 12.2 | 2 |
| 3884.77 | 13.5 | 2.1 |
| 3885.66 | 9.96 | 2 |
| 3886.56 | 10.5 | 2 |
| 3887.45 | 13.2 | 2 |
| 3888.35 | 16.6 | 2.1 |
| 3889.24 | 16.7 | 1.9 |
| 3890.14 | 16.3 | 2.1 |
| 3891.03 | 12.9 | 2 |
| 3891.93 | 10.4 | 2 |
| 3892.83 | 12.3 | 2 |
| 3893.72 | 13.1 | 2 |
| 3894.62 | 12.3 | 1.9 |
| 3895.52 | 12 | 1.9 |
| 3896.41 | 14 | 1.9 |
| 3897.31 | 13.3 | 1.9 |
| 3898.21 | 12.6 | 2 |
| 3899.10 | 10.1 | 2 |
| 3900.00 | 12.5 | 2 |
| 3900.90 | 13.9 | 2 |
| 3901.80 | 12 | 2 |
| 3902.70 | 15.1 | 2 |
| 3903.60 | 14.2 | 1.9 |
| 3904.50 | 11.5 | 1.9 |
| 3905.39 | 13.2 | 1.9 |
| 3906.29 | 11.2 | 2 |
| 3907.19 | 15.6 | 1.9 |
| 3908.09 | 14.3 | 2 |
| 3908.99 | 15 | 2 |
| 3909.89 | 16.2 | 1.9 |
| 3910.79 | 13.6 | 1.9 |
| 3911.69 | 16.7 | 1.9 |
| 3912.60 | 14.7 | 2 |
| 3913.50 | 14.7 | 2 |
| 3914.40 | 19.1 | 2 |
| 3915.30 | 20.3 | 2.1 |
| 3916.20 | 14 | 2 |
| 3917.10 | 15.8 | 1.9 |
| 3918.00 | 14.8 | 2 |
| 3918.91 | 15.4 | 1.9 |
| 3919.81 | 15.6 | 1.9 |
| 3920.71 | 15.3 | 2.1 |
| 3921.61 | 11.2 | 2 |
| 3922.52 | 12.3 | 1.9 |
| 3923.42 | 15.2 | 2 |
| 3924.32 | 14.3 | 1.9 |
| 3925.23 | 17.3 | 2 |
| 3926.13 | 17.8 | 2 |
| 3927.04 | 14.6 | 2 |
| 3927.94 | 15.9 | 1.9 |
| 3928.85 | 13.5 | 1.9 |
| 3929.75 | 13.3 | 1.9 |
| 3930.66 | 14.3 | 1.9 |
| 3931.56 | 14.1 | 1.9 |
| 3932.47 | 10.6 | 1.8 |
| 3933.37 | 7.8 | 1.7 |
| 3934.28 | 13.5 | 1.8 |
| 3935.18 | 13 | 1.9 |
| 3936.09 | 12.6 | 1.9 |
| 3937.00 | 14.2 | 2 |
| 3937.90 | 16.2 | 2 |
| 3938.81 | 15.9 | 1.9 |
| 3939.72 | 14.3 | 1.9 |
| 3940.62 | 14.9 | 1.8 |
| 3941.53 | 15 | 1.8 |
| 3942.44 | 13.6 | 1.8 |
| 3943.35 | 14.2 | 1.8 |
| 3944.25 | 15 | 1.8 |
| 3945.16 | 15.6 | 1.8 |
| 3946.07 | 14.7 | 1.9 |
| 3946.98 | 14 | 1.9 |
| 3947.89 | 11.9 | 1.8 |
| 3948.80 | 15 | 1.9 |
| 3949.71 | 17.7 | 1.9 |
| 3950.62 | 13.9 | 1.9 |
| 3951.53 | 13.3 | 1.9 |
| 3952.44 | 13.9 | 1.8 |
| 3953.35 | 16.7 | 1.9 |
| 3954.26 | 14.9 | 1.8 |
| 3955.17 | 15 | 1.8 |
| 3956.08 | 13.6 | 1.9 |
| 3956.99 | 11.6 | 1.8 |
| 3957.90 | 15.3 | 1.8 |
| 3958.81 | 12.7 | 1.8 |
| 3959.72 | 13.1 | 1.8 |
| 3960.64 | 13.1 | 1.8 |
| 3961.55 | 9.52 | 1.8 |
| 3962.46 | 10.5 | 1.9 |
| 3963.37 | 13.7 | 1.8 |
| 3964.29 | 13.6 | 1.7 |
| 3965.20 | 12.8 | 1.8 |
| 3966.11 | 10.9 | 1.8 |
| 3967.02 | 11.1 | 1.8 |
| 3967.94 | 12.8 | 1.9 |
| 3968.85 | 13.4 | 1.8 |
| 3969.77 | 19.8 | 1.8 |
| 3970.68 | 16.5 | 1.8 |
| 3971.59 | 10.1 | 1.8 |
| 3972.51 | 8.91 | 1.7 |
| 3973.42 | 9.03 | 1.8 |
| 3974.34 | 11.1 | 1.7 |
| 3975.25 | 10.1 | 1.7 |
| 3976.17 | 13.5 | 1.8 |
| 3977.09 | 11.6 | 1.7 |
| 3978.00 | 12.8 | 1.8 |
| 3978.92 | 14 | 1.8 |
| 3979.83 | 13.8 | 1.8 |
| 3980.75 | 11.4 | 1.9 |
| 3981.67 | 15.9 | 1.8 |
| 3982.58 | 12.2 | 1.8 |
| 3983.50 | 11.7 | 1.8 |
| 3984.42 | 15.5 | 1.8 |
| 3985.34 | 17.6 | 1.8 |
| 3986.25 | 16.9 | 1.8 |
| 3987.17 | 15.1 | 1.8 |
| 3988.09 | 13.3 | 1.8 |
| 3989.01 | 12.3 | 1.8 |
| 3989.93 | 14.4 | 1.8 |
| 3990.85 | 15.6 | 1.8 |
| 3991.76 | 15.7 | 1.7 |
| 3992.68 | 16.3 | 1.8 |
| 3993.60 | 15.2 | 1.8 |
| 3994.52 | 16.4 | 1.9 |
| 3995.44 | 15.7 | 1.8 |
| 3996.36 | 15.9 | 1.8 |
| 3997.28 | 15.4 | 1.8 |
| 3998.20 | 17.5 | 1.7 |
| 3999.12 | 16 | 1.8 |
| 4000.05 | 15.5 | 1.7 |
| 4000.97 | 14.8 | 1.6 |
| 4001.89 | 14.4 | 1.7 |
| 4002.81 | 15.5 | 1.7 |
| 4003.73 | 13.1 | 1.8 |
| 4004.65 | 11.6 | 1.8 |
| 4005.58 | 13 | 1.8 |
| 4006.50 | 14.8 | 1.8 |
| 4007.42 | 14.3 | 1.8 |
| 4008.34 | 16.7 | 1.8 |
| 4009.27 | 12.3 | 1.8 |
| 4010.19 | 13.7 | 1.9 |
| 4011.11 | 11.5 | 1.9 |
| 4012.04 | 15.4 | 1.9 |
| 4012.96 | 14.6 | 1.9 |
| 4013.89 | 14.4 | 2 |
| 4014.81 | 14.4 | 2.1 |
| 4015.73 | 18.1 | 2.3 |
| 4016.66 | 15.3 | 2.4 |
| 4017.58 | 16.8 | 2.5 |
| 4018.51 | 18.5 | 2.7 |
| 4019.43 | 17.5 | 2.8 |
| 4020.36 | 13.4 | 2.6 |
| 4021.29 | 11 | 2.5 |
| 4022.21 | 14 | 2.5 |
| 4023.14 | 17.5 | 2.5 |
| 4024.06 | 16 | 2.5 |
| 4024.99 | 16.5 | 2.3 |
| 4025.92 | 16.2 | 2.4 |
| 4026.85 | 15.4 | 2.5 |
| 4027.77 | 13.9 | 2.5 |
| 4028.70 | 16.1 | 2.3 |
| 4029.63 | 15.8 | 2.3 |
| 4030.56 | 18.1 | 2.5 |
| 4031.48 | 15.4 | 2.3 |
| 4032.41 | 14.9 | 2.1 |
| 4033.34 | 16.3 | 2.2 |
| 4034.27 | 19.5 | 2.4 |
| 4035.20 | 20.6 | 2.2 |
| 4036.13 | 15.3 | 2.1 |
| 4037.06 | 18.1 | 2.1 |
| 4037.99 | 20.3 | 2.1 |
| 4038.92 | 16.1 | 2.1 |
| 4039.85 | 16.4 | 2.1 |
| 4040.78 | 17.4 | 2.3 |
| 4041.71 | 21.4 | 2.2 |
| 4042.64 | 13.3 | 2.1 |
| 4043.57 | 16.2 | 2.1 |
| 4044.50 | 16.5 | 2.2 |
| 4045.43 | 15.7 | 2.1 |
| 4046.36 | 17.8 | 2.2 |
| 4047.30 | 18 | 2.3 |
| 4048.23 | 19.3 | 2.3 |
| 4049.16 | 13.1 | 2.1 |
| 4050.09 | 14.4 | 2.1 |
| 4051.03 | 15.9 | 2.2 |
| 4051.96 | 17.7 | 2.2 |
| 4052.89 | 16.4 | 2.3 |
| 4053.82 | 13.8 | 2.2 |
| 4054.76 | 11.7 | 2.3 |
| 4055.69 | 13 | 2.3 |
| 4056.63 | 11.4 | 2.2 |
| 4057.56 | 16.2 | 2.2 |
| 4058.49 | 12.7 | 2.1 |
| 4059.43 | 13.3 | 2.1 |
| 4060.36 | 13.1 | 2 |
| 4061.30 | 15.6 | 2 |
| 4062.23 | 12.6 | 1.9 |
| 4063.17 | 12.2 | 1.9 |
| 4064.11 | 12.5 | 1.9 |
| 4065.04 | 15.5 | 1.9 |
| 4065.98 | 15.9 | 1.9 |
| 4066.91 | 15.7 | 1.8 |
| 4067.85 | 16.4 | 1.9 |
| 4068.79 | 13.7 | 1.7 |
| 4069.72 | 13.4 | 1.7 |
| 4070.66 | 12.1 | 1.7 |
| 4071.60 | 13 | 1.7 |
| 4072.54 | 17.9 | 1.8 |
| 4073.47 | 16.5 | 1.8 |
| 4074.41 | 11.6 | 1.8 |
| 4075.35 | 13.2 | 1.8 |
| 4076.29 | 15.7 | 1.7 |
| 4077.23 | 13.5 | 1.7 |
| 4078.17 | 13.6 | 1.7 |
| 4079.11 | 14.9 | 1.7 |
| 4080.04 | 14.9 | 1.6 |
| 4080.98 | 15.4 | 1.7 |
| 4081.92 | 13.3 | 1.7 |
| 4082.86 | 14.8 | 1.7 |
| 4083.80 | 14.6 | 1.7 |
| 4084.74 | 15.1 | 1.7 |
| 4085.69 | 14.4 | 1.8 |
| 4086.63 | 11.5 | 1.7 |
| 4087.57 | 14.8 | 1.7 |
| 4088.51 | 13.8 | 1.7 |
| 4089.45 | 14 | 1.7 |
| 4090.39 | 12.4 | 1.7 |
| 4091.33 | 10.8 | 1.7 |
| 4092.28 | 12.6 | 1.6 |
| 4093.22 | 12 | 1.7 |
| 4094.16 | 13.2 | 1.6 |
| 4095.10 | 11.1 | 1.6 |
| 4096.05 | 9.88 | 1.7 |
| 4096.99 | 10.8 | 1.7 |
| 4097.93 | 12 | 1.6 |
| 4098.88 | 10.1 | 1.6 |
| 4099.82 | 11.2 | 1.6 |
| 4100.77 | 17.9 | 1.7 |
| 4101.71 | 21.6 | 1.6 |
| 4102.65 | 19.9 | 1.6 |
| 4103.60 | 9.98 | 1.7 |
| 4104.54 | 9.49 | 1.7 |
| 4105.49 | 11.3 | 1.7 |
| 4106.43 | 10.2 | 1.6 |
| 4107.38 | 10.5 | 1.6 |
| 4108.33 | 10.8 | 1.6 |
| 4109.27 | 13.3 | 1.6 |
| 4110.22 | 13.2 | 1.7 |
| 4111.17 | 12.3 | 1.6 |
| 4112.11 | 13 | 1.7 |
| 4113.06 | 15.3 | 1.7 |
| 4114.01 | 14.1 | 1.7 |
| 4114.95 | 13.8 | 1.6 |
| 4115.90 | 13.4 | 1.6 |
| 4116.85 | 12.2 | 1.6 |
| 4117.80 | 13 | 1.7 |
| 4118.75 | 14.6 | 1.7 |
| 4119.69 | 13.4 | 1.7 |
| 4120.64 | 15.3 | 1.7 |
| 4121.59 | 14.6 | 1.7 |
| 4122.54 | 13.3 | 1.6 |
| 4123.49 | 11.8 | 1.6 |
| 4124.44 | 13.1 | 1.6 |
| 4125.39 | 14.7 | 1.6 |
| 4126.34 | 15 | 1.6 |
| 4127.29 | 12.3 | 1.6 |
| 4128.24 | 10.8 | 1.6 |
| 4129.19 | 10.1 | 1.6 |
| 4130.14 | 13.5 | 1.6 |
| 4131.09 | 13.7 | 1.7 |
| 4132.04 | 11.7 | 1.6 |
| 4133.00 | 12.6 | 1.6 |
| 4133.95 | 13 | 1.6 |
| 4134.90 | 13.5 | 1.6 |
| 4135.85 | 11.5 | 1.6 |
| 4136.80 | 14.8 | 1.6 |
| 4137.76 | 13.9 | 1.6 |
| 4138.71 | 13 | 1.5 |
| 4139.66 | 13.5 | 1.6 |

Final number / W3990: 1.10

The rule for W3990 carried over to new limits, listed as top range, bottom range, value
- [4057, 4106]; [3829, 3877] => 1.07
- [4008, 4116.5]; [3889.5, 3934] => 1.12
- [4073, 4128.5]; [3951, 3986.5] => 1.08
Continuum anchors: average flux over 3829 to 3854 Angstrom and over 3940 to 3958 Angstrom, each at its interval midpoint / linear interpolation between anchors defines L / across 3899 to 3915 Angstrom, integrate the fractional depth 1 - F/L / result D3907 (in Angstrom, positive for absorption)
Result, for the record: -0.4 Angstrom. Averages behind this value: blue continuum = 13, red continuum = 14.5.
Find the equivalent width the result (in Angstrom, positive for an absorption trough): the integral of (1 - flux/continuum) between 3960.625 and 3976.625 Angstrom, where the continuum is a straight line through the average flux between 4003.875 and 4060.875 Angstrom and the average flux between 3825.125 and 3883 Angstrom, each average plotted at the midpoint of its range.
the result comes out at 3.0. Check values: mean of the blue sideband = 14.3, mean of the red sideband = 15.5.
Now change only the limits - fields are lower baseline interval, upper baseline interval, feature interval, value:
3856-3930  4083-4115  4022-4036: -3.0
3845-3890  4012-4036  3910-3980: 6.9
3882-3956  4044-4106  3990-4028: -2.8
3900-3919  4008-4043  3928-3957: 2.0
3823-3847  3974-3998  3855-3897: -4.3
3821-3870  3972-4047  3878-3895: 1.6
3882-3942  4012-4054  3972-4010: 3.6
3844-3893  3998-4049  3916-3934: 1.1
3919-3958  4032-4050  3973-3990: 2.4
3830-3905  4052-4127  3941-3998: -0.2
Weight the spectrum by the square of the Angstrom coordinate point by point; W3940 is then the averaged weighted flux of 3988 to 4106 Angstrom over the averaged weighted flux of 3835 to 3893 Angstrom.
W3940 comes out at 1.1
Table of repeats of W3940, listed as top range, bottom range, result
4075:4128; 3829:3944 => 1.05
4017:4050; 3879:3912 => 1.33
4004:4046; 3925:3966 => 1.18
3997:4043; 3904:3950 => 1.13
